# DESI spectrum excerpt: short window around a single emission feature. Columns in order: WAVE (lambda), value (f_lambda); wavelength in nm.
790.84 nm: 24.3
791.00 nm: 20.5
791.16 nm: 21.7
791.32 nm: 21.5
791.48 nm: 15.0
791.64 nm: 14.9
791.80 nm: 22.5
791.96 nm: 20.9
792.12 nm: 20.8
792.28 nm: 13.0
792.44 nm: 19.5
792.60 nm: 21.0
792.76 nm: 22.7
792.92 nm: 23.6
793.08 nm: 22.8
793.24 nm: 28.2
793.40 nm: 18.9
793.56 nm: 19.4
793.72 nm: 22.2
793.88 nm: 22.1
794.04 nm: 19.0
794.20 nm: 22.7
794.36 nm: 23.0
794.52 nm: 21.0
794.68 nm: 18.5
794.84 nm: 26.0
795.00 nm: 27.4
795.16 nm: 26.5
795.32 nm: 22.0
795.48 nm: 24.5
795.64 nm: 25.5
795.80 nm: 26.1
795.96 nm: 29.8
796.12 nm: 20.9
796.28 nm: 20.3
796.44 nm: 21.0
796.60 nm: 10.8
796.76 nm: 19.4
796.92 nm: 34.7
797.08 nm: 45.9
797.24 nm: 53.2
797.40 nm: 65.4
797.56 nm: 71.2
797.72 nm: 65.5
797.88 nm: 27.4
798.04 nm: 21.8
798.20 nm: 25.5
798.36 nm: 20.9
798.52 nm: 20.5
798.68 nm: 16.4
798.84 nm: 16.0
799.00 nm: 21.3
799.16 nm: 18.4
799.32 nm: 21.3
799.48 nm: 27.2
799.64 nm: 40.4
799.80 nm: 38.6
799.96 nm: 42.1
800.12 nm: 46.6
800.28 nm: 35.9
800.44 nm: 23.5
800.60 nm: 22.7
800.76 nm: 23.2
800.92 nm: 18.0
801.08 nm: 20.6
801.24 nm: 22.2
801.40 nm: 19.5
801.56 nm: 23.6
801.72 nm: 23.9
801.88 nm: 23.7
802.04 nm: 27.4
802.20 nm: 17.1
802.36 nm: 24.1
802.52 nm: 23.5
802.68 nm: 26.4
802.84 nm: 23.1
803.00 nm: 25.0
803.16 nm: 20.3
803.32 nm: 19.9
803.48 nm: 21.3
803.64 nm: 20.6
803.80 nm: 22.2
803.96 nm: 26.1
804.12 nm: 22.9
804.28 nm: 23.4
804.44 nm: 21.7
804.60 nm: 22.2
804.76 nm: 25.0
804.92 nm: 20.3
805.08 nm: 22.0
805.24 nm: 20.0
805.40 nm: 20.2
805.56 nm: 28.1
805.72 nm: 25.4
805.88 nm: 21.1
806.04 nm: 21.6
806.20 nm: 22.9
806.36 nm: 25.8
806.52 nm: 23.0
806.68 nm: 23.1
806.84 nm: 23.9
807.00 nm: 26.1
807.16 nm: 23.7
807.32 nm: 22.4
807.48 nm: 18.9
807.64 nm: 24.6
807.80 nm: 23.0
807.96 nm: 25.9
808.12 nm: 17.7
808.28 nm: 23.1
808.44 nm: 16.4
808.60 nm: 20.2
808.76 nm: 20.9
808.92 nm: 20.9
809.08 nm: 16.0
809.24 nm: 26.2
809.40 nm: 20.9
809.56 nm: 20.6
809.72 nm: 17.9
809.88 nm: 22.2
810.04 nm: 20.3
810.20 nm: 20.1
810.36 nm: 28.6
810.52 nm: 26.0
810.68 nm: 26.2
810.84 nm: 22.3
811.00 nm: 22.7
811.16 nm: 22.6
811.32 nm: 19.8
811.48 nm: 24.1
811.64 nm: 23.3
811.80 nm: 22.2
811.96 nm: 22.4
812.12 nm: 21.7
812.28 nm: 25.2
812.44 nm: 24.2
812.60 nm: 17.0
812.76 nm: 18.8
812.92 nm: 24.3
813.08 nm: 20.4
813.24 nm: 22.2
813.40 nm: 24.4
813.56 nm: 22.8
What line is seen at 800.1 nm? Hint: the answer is [N II]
